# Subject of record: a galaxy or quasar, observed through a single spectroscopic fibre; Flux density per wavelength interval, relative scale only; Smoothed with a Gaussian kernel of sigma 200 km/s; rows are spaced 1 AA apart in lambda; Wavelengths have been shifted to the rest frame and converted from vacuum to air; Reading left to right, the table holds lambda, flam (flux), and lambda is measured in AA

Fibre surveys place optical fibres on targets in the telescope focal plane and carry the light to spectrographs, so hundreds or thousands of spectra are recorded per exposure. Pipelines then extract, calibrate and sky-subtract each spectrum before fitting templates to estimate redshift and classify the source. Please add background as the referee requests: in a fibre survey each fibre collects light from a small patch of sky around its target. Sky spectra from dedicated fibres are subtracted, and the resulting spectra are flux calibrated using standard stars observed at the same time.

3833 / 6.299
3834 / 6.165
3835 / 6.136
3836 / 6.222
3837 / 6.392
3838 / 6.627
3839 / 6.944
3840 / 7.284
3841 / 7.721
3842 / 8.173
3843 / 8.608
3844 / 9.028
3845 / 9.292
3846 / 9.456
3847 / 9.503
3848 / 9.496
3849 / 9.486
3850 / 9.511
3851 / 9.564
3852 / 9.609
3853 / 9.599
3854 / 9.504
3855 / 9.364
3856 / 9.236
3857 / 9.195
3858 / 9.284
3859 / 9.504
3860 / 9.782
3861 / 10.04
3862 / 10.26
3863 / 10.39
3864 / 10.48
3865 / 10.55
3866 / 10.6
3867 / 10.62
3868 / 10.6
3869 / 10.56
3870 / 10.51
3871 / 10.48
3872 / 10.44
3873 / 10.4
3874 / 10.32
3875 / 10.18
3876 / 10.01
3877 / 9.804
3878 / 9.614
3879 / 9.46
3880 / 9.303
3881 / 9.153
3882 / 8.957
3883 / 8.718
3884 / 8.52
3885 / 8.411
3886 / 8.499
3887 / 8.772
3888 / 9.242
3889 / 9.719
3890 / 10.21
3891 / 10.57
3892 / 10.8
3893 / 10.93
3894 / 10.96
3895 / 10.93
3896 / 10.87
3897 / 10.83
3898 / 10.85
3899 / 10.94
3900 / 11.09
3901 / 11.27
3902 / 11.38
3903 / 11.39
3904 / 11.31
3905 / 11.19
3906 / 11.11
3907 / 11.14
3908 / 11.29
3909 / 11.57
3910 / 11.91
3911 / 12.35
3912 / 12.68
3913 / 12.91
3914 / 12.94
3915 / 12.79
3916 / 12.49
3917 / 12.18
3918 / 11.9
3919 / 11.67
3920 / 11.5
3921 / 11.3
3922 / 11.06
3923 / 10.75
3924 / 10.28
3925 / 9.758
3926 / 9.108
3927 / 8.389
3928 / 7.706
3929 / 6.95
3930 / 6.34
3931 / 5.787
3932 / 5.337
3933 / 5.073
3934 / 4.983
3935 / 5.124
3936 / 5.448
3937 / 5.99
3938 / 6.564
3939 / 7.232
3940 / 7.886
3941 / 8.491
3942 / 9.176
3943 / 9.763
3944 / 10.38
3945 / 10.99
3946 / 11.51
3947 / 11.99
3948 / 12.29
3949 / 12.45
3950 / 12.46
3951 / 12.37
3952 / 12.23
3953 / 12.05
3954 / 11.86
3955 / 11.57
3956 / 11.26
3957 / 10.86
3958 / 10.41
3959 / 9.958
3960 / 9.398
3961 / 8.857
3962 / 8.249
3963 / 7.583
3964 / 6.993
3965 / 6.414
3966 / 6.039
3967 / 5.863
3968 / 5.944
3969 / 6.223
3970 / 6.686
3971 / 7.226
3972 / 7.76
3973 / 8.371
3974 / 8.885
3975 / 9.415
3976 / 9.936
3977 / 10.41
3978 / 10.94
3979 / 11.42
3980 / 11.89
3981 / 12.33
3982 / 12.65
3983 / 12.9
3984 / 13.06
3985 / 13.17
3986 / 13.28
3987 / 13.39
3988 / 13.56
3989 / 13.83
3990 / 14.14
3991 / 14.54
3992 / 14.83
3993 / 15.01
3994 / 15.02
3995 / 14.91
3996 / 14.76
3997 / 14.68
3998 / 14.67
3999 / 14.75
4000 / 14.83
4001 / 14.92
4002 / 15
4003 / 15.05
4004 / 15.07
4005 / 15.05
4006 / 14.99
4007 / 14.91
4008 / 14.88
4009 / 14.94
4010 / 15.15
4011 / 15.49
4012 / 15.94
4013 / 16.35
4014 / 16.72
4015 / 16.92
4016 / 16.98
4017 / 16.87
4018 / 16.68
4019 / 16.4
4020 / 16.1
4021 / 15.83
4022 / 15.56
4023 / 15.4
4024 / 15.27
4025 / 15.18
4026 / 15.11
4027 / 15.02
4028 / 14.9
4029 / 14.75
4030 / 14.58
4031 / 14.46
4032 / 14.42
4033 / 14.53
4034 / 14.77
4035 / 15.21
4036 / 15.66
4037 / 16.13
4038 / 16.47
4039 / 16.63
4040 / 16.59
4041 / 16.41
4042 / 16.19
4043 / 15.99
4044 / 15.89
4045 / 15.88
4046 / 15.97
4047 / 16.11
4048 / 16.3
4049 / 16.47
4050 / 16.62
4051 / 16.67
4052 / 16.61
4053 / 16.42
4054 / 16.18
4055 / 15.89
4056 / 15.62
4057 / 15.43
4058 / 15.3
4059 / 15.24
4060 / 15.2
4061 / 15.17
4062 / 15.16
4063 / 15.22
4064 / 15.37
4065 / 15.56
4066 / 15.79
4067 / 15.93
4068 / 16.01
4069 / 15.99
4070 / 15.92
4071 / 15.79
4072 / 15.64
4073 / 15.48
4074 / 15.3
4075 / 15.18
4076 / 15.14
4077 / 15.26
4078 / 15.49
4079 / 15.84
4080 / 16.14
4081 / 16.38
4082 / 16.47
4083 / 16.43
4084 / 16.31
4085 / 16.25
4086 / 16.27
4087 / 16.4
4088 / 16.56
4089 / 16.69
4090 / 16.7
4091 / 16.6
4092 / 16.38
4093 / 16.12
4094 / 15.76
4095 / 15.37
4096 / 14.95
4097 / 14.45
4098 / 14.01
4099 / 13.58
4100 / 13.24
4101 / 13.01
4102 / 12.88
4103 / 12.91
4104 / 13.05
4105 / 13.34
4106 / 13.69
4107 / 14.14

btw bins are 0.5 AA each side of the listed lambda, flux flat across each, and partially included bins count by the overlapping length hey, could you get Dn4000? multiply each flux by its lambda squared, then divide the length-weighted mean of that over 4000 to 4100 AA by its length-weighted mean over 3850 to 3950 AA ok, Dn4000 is 1.7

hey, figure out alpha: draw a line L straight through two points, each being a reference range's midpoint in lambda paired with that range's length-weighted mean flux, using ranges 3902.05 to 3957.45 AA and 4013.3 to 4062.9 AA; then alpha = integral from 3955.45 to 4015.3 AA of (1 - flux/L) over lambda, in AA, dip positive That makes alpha 4.83 AA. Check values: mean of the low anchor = 10.1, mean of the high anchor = 15.8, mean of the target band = 12.1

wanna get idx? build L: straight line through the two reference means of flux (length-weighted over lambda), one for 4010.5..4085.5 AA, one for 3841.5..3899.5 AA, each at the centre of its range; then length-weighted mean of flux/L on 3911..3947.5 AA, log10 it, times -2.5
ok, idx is 0.249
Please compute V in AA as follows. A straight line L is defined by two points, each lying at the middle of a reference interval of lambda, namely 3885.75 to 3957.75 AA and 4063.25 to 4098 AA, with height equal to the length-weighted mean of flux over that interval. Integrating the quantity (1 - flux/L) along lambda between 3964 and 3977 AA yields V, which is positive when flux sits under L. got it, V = 4.9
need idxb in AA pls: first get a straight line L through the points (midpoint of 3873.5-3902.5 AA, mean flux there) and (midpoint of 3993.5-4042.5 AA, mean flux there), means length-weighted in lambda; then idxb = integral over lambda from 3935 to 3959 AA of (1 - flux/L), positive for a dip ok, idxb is 4.6 AA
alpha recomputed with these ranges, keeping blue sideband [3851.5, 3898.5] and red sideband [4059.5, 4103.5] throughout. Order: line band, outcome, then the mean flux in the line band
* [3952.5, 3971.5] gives 5.6 AA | 8.6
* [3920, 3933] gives 3.2 AA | 8.54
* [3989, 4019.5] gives -4.4 AA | 15.3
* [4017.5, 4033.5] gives -1.5 AA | 15.3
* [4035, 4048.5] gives -1.6 AA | 16.1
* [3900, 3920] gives -1.8 AA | 11.8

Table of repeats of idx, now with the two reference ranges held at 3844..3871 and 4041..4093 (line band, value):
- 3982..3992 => 0.00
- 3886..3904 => 0.04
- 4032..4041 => -0.05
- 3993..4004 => -0.07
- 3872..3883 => 0.08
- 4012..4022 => -0.14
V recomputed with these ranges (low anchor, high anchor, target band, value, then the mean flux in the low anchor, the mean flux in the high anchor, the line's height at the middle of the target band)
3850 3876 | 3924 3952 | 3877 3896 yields -0.1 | 10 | 8.6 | 9.58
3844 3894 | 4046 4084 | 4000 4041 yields -3.1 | 9.77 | 15.8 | 14.4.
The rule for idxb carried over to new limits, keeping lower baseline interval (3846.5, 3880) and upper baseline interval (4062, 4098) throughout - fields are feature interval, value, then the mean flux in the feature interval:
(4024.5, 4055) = -2.1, 15.7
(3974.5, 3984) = 1.2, 11.4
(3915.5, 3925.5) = 0.2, 11.3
